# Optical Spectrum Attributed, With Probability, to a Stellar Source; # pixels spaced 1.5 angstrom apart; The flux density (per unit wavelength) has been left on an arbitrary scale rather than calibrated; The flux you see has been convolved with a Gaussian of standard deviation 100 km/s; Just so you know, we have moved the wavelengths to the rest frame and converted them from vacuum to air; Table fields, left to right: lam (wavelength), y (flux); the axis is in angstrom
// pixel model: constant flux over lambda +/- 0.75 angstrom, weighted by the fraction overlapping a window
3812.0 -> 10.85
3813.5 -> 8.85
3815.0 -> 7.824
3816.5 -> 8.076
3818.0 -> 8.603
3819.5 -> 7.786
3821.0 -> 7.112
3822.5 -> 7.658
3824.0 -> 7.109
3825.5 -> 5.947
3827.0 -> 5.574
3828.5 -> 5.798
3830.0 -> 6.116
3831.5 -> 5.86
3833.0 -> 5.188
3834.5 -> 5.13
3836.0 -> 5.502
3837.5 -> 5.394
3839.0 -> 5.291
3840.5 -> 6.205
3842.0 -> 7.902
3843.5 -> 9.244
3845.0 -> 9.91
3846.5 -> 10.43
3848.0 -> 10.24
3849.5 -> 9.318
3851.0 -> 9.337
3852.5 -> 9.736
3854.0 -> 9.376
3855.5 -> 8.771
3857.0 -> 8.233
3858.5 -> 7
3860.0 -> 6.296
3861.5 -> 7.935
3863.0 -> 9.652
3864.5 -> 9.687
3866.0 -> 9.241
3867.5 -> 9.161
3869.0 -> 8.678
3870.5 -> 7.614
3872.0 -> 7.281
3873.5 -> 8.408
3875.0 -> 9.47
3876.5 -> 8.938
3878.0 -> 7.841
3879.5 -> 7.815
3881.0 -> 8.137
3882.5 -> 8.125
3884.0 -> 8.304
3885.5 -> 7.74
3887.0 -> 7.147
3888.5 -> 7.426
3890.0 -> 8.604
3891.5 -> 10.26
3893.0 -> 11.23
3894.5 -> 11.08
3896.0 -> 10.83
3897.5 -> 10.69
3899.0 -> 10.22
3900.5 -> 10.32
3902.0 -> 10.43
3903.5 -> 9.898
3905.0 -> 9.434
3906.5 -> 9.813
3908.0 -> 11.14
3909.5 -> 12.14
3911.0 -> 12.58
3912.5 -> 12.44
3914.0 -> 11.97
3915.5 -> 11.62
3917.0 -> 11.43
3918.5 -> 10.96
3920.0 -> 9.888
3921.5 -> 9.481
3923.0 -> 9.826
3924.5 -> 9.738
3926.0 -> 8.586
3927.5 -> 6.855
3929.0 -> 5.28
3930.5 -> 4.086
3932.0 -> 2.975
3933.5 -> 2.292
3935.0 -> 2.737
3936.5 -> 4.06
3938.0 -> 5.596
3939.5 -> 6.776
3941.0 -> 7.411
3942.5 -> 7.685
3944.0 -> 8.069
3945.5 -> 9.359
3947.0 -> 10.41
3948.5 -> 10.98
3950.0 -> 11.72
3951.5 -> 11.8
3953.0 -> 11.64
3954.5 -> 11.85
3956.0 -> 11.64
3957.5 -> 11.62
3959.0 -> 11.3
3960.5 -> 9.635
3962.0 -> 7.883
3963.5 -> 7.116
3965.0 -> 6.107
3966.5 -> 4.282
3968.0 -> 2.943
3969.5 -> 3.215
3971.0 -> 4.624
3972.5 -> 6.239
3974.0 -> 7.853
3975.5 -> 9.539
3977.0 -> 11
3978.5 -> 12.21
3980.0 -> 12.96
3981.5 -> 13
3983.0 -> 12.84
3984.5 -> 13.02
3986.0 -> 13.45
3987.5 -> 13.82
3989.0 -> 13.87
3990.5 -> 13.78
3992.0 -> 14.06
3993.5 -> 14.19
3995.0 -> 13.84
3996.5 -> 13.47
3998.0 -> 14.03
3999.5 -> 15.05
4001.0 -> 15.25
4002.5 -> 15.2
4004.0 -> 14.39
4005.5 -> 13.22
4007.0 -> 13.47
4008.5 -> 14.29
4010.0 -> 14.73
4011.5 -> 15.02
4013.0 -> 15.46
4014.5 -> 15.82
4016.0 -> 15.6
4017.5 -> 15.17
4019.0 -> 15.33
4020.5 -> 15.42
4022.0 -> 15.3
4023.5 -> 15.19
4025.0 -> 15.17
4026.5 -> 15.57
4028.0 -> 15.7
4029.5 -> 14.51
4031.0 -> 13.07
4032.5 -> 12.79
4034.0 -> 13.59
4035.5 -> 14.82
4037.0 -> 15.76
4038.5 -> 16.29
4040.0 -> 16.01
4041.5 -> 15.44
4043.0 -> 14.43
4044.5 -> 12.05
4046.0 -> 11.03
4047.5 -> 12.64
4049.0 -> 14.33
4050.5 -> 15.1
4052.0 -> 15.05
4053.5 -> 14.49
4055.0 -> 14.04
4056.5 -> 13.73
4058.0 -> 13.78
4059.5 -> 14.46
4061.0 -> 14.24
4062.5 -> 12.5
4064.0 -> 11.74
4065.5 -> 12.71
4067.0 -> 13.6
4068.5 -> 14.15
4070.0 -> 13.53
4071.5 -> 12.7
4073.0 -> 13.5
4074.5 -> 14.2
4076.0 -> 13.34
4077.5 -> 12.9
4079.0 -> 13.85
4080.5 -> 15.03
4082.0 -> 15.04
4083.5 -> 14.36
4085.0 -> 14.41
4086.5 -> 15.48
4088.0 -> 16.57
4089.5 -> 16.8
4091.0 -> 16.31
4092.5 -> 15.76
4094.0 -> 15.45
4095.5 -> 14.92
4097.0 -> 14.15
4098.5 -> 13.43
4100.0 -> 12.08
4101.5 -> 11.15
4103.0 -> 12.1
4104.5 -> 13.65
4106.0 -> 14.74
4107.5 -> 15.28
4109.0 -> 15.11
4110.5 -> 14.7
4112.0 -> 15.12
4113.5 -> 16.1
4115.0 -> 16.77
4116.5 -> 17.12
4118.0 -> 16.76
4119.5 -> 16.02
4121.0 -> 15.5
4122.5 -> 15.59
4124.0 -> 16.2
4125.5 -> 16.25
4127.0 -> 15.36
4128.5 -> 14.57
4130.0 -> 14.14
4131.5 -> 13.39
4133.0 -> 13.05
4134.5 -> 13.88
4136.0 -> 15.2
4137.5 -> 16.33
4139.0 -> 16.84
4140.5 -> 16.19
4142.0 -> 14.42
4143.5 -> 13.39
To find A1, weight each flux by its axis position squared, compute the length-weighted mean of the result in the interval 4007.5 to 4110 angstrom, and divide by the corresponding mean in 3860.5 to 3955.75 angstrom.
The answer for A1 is 1.72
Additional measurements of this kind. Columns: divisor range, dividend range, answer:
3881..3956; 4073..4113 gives 1.73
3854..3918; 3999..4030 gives 1.70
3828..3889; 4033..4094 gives 1.99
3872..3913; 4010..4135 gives 1.66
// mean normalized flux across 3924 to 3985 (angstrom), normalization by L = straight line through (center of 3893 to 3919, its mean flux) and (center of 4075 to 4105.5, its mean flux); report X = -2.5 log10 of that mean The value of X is 0.40 mag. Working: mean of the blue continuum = 11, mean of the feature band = 8.24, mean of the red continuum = 14.3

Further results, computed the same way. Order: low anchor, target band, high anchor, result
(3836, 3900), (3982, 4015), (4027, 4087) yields -0.15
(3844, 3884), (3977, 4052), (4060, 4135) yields -0.15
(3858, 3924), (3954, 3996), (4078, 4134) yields 0.14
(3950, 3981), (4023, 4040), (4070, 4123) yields -0.25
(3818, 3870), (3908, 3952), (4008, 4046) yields 0.26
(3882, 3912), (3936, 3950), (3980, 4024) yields 0.42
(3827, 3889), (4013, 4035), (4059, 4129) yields -0.18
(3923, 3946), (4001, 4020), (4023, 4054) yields -0.21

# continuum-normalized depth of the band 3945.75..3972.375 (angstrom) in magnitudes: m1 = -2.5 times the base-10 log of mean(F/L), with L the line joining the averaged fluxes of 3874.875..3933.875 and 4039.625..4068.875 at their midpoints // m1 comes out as 0.233 mag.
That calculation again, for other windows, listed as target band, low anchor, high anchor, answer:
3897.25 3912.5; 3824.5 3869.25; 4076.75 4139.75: -0.15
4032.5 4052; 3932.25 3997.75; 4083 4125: -0.13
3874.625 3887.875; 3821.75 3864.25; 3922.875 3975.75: -0.08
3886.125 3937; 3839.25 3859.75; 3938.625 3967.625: 0.00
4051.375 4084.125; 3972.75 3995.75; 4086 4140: 0.03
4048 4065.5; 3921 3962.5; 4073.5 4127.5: -0.06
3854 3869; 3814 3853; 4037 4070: -0.04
